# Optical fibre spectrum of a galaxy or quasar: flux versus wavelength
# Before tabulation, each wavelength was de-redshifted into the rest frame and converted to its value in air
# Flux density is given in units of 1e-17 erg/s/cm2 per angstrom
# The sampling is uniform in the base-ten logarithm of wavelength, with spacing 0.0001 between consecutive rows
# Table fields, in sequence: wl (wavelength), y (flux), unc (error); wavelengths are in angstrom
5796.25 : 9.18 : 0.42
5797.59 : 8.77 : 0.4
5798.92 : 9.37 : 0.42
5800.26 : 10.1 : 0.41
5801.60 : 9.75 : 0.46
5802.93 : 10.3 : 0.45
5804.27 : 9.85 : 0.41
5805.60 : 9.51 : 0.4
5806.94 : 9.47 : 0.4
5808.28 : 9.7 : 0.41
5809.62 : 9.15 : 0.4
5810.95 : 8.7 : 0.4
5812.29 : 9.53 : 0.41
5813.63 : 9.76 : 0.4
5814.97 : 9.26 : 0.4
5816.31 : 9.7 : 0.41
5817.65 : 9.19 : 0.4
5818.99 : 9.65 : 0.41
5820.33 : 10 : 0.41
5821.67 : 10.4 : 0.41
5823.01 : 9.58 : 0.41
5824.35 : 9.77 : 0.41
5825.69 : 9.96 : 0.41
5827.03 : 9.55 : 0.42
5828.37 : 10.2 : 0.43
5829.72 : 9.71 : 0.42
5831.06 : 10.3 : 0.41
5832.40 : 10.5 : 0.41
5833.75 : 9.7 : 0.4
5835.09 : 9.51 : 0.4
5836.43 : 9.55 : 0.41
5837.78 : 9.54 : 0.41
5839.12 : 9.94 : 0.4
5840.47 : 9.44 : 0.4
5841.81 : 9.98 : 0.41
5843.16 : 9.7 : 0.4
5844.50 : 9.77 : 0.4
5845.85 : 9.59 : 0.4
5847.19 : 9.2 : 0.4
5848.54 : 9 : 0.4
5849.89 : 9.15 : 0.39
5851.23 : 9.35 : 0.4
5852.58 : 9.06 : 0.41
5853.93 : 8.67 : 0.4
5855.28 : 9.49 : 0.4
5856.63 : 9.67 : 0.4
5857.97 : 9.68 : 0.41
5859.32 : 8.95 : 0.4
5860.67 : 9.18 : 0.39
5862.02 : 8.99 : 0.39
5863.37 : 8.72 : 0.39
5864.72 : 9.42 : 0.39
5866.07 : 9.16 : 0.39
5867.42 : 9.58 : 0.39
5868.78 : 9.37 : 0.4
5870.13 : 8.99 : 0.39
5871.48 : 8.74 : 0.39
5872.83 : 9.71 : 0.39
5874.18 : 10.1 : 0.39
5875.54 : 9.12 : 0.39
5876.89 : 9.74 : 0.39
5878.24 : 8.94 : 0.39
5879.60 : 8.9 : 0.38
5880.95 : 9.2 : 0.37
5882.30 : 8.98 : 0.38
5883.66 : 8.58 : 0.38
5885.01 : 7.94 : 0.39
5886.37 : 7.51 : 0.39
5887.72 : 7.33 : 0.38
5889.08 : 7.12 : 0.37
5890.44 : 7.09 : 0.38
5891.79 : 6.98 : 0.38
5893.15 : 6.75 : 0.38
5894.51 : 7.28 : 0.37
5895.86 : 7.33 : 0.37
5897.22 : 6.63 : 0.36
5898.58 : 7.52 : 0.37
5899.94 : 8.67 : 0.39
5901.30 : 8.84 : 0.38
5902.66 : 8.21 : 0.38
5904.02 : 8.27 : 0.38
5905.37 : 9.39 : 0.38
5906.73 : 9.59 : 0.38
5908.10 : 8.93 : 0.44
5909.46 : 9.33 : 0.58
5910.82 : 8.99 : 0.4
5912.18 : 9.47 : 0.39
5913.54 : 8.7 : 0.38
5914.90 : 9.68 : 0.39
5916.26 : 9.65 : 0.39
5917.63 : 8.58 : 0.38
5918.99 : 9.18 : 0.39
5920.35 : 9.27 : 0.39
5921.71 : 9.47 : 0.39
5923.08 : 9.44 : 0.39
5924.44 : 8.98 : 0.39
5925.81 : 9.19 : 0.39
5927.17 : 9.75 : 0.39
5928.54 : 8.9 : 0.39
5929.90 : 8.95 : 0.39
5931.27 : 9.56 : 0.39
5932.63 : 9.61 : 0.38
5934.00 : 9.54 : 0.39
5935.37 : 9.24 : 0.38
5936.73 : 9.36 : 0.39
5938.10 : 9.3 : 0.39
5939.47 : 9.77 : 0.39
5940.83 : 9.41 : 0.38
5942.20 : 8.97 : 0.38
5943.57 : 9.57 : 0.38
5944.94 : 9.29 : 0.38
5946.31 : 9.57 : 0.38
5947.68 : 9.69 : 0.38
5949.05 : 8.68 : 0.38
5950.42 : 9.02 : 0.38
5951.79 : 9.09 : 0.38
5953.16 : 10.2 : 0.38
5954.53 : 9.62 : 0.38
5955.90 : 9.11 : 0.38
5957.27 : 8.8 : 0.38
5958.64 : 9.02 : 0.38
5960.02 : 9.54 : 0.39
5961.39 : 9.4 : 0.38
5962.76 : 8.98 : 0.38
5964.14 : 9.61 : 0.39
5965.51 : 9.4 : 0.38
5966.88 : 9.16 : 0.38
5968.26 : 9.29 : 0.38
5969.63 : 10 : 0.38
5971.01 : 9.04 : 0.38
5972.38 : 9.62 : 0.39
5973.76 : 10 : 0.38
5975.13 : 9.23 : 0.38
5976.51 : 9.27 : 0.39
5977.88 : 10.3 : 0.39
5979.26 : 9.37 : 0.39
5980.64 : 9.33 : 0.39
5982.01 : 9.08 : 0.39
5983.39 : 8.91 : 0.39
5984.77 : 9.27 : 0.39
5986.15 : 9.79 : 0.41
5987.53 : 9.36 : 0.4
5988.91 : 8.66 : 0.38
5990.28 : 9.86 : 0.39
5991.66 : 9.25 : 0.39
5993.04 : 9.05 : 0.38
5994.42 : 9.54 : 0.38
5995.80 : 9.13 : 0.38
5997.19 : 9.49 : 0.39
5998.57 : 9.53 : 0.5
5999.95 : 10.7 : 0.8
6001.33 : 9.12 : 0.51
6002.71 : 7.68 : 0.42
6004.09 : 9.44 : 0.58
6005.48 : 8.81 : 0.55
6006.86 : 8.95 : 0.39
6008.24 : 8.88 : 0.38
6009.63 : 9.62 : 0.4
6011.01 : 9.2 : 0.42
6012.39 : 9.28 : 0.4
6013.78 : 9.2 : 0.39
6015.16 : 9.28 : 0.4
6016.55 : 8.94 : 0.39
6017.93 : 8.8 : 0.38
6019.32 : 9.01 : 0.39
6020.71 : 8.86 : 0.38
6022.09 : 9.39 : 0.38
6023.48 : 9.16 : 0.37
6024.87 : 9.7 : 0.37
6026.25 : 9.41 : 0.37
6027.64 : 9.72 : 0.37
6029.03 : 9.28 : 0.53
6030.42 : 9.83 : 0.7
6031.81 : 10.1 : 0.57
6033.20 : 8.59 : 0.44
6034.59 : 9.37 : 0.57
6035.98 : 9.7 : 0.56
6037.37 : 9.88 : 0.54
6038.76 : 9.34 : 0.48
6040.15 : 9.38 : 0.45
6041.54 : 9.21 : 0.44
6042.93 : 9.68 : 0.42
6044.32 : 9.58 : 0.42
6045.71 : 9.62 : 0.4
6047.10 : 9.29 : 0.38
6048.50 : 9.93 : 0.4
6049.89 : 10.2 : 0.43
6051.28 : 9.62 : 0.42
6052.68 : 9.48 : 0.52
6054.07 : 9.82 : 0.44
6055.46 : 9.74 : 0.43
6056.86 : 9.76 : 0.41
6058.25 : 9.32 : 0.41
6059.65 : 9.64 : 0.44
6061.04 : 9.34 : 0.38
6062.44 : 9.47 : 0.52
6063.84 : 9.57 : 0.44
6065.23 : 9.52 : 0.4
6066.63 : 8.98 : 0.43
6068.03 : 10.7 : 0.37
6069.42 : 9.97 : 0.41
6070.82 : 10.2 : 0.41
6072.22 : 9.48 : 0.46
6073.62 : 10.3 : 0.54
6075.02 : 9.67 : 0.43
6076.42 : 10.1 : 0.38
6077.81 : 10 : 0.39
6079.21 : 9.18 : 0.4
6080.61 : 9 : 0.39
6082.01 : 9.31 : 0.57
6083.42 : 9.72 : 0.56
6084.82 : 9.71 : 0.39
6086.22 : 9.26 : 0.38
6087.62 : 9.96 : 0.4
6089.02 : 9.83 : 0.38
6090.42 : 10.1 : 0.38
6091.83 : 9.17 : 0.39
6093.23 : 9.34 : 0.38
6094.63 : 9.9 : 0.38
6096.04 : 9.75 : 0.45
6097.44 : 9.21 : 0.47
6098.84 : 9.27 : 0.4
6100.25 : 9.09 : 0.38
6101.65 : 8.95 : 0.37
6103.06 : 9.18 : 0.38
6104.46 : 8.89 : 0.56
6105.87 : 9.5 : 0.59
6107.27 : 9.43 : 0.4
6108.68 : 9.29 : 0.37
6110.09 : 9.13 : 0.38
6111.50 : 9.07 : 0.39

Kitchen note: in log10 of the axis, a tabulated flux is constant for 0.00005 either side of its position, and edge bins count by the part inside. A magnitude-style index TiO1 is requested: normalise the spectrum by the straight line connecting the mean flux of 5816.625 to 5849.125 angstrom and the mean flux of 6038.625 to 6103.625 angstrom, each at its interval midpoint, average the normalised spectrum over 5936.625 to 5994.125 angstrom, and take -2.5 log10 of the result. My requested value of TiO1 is 0.03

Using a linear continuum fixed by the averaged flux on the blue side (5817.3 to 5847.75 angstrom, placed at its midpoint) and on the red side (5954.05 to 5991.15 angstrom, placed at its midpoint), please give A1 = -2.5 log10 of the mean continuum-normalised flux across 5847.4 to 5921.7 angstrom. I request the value 0.10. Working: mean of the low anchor 9.78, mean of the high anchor 9.37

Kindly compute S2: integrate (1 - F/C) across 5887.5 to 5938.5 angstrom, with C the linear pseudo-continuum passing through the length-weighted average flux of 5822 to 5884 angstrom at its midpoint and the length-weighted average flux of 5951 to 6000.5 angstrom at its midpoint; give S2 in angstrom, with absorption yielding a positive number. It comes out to 4.0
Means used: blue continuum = 9.44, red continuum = 9.41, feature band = 8.7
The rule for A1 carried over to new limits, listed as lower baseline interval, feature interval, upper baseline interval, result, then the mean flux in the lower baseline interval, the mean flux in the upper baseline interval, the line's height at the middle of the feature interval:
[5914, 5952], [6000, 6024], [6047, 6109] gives 0.04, 9.31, 9.58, 9.46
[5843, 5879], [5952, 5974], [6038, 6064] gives 0.00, 9.29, 9.58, 9.45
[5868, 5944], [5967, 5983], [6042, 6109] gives -0.04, 8.81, 9.58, 9.13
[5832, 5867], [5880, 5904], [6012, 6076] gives 0.21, 9.41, 9.53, 9.44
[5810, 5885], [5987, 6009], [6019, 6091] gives 0.04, 9.44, 9.6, 9.56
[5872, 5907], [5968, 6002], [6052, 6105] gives -0.06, 8.28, 9.58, 8.94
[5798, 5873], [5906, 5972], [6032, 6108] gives 0.03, 9.53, 9.56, 9.54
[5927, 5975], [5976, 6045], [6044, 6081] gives 0.02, 9.37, 9.69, 9.54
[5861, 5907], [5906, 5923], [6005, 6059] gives -0.07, 8.49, 9.41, 8.68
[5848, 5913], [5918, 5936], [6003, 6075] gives -0.04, 8.7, 9.47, 8.93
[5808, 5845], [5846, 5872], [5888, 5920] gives -0.01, 9.71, 8.35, 9.14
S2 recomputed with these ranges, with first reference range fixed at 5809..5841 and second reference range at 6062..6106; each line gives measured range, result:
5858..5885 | 1.43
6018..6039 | 0.42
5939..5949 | 0.24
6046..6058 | -0.16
